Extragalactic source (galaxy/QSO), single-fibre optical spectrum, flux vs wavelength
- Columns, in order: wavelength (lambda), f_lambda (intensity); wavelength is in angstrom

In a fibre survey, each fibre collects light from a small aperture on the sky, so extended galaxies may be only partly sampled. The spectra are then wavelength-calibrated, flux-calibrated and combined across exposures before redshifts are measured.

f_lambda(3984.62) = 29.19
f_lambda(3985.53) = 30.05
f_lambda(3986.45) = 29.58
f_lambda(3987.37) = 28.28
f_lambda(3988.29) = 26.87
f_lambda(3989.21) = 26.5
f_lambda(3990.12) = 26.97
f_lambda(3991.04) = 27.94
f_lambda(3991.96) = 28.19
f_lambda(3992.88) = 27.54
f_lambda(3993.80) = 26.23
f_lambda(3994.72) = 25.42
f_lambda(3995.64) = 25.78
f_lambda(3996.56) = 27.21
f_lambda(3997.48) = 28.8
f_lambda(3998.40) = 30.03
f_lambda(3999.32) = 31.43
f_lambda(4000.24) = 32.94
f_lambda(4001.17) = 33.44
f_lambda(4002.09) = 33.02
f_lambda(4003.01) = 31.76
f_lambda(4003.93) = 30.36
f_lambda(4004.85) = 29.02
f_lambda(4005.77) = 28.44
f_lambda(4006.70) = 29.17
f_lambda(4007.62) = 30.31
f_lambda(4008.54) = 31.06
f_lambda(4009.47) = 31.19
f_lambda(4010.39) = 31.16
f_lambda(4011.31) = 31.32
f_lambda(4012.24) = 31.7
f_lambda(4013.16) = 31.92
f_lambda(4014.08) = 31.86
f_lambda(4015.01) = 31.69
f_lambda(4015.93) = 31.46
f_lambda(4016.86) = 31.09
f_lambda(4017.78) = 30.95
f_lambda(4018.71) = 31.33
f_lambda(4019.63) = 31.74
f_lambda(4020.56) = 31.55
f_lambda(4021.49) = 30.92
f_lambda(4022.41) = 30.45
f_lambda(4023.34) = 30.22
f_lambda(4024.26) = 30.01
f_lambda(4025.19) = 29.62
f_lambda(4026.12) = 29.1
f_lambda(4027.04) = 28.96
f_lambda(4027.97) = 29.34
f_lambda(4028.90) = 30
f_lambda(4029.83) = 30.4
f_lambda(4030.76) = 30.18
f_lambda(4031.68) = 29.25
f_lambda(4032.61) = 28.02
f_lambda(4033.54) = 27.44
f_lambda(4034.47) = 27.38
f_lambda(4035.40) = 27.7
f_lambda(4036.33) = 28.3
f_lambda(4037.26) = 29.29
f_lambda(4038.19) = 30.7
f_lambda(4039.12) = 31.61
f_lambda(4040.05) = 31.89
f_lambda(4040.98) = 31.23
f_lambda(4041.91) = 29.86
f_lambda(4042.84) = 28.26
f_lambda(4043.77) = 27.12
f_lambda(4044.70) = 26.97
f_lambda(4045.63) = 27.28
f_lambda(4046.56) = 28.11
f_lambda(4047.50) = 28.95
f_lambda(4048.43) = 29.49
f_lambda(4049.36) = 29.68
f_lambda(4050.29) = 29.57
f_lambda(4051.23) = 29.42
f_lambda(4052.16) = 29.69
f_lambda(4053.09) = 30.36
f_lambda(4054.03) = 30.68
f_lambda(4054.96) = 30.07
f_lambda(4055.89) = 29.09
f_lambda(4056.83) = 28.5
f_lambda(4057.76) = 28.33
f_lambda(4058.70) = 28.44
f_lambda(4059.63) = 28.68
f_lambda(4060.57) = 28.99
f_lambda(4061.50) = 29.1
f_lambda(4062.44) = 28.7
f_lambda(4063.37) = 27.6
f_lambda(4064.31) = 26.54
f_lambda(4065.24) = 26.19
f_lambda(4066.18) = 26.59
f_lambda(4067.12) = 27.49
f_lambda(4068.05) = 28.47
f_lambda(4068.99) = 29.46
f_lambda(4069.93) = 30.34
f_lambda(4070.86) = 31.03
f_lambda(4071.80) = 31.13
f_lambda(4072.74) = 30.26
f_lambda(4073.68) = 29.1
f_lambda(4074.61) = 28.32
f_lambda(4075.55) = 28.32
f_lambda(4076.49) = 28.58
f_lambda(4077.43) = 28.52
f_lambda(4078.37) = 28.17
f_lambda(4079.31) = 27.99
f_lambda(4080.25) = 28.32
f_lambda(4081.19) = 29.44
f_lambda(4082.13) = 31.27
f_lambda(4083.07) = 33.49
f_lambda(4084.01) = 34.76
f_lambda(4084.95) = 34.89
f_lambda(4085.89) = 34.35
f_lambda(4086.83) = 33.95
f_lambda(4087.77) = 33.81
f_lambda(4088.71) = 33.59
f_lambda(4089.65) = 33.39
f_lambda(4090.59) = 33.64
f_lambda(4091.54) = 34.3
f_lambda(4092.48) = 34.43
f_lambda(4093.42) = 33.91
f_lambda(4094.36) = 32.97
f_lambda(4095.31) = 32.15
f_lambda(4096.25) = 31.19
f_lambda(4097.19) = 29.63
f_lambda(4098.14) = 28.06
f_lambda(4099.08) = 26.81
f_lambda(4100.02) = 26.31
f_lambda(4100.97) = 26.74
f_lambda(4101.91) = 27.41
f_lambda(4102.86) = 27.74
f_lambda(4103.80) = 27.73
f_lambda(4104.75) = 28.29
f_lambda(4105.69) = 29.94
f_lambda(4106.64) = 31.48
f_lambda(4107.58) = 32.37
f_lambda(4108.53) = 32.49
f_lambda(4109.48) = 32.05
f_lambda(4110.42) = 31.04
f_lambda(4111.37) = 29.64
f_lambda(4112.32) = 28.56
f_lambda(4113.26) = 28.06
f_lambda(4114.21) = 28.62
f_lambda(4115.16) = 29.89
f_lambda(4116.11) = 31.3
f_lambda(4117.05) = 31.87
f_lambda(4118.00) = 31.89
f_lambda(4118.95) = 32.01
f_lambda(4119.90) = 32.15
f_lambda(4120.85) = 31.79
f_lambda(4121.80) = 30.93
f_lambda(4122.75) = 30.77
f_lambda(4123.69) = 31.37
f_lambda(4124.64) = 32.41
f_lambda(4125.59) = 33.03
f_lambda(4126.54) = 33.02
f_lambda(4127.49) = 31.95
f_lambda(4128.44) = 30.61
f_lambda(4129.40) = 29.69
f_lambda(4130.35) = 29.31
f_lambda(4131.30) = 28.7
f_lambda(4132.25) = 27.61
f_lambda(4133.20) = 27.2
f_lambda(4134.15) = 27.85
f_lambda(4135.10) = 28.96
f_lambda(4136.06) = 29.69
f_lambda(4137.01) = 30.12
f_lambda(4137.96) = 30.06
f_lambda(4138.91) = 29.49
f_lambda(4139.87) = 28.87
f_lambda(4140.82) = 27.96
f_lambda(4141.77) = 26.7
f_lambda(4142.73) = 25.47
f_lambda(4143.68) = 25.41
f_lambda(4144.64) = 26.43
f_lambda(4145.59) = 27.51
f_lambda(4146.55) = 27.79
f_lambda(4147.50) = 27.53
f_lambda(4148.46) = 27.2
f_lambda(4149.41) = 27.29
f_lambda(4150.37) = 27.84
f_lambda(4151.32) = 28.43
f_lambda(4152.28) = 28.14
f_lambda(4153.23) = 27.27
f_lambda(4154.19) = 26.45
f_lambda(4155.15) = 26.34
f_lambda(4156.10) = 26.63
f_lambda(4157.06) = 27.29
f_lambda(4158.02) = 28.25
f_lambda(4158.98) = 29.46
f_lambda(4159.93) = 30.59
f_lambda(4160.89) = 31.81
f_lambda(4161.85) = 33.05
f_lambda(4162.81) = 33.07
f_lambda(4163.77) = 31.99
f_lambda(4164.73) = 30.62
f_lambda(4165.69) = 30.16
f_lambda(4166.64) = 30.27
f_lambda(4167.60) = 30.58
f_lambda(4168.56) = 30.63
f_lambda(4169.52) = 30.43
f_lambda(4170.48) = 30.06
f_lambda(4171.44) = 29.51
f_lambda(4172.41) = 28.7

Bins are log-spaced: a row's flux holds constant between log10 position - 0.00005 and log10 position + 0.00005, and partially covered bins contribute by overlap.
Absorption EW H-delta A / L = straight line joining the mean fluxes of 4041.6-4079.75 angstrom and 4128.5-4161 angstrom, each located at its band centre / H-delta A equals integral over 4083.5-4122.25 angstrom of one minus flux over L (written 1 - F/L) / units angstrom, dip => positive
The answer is -3.68 angstrom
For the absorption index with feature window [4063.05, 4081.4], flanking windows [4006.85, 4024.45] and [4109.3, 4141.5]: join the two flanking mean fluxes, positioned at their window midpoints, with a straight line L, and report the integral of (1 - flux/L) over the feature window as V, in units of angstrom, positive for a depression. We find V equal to 1.24 angstrom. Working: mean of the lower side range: 31.1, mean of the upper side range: 30.2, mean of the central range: 28.6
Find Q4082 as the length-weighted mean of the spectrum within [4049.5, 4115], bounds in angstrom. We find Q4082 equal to 30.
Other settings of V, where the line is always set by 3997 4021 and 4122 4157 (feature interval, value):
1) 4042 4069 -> 1.5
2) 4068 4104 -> -1.2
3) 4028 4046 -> 0.9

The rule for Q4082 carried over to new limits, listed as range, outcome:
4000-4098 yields 30.2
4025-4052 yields 29.1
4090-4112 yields 30.4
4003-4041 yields 30.2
